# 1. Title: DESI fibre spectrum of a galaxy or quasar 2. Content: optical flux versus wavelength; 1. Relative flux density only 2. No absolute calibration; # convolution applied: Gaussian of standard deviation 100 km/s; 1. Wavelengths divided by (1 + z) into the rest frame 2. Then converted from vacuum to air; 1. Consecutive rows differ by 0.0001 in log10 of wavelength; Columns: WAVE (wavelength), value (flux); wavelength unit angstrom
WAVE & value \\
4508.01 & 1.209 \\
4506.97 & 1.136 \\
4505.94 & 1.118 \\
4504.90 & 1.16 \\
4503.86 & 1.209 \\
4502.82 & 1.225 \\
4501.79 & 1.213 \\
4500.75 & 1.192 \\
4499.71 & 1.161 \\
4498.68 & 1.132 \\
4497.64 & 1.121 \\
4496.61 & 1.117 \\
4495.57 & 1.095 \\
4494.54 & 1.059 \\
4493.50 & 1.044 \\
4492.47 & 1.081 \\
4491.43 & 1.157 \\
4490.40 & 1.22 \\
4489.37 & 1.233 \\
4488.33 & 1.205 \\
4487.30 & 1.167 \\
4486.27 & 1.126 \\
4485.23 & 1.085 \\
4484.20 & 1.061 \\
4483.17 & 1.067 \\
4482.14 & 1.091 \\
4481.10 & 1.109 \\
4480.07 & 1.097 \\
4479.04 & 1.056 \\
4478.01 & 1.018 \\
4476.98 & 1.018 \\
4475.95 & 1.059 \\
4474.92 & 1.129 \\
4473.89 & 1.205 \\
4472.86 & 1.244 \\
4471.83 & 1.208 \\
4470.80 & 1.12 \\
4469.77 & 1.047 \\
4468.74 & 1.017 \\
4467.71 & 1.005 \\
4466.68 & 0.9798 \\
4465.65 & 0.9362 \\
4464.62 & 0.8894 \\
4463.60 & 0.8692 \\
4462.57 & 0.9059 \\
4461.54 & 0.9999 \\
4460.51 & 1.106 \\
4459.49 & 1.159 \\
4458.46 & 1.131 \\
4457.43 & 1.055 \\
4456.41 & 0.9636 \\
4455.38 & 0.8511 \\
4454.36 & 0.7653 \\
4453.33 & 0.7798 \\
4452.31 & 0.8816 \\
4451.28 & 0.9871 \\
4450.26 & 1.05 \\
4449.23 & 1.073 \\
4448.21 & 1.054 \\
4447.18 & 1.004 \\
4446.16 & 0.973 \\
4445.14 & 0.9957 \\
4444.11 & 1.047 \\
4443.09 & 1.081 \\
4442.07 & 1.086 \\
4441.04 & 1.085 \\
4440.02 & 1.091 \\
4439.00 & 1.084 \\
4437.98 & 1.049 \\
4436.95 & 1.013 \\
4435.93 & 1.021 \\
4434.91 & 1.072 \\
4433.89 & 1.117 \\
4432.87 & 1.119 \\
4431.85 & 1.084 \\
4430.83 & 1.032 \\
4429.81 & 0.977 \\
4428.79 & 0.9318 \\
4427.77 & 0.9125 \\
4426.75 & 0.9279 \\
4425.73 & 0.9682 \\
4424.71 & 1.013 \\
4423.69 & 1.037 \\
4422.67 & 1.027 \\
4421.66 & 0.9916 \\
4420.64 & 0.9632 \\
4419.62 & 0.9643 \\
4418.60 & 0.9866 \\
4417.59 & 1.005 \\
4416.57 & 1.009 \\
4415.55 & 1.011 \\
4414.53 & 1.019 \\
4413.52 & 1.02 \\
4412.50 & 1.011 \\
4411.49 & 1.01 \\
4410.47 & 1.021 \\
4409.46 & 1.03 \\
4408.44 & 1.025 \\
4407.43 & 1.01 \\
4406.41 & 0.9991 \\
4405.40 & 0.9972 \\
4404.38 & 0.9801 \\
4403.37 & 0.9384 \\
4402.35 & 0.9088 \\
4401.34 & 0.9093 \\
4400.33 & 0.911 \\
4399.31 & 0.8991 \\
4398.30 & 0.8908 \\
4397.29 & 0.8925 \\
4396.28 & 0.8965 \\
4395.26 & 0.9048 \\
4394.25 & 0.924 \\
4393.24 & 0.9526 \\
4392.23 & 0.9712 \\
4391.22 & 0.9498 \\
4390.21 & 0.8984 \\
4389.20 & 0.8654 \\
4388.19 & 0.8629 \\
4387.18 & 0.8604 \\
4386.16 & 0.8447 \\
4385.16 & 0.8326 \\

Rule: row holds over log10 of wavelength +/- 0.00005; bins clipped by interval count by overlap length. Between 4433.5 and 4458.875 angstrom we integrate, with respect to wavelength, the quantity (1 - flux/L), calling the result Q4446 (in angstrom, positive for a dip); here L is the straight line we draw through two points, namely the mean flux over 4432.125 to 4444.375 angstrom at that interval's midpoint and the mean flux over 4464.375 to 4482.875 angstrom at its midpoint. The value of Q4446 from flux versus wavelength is 1.4 angstrom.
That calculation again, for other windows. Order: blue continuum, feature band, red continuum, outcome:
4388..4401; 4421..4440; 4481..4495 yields -0.6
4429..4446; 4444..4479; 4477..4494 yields 2.2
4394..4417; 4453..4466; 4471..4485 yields 1.4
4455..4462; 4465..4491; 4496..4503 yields 0.0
